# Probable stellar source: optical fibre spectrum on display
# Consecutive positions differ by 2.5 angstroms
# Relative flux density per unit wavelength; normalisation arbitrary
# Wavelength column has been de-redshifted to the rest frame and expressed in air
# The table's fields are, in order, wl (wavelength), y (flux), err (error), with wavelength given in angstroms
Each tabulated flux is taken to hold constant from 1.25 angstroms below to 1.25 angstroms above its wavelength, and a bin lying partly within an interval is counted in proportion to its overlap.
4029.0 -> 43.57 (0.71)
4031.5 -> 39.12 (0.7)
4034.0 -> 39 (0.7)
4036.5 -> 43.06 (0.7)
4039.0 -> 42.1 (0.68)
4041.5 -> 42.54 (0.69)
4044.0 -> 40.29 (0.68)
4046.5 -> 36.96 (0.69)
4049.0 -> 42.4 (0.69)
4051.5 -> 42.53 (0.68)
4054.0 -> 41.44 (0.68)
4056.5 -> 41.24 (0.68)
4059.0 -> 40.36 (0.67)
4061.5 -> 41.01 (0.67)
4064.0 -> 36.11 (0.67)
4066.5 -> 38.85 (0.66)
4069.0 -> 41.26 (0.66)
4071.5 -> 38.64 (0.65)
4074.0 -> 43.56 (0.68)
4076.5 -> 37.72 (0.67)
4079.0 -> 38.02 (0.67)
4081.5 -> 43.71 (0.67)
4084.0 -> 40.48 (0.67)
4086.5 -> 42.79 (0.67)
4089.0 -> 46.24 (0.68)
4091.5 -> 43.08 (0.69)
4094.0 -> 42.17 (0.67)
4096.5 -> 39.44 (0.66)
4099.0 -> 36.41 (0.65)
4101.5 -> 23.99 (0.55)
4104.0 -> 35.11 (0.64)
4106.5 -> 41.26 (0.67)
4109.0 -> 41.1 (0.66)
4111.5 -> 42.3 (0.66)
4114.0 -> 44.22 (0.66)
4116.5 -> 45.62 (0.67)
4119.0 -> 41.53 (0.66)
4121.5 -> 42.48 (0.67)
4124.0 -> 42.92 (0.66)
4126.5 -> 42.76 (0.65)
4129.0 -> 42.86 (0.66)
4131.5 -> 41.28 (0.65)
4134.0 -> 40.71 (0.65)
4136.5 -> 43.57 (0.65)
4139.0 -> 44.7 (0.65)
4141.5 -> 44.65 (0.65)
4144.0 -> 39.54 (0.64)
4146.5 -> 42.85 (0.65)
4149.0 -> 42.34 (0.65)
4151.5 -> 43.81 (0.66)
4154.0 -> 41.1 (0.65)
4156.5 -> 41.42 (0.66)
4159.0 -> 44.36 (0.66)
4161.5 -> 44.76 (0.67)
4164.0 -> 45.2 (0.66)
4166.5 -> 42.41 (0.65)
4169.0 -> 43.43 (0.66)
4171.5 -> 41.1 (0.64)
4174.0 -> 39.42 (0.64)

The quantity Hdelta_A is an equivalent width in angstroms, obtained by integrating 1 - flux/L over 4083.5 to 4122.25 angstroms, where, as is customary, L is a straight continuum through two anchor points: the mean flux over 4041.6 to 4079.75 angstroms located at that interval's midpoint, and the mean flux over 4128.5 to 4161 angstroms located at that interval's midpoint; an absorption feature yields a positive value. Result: 0.82 angstroms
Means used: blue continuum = 40.1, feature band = 40.5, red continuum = 42.6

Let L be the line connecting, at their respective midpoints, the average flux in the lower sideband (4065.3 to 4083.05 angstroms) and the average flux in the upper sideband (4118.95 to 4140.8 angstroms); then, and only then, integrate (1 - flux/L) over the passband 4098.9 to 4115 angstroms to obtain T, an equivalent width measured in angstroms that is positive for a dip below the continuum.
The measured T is 1.51 angstroms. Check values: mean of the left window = 40.3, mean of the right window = 42.6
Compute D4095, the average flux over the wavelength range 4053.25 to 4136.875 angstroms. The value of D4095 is 40.7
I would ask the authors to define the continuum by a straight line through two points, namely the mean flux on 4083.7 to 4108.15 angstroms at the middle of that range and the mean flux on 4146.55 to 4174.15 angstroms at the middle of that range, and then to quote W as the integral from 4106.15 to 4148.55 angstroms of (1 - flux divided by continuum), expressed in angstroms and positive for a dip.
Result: -1.8 angstroms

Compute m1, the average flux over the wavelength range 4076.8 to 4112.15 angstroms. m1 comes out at 39.6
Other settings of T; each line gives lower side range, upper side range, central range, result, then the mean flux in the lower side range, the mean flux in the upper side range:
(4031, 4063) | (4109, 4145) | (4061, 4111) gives 2.7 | 40.9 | 42.8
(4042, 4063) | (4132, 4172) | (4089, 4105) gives 1.6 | 40.8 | 42.9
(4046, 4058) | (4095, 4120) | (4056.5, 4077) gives 0.4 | 41.1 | 39.1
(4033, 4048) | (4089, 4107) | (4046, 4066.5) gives -0.2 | 40.7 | 37.8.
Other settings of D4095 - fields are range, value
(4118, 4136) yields 42.1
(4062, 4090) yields 40.6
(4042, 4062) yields 40.8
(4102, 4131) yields 41.5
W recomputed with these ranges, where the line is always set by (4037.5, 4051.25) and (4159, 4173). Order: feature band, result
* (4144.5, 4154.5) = 0.2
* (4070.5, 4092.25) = 0.1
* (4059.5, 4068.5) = 0.5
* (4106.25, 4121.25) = -0.1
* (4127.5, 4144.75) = 0.1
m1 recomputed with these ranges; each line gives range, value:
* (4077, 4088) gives 41.1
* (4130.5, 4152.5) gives 42.6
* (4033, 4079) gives 40.4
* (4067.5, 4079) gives 40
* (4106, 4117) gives 42.8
